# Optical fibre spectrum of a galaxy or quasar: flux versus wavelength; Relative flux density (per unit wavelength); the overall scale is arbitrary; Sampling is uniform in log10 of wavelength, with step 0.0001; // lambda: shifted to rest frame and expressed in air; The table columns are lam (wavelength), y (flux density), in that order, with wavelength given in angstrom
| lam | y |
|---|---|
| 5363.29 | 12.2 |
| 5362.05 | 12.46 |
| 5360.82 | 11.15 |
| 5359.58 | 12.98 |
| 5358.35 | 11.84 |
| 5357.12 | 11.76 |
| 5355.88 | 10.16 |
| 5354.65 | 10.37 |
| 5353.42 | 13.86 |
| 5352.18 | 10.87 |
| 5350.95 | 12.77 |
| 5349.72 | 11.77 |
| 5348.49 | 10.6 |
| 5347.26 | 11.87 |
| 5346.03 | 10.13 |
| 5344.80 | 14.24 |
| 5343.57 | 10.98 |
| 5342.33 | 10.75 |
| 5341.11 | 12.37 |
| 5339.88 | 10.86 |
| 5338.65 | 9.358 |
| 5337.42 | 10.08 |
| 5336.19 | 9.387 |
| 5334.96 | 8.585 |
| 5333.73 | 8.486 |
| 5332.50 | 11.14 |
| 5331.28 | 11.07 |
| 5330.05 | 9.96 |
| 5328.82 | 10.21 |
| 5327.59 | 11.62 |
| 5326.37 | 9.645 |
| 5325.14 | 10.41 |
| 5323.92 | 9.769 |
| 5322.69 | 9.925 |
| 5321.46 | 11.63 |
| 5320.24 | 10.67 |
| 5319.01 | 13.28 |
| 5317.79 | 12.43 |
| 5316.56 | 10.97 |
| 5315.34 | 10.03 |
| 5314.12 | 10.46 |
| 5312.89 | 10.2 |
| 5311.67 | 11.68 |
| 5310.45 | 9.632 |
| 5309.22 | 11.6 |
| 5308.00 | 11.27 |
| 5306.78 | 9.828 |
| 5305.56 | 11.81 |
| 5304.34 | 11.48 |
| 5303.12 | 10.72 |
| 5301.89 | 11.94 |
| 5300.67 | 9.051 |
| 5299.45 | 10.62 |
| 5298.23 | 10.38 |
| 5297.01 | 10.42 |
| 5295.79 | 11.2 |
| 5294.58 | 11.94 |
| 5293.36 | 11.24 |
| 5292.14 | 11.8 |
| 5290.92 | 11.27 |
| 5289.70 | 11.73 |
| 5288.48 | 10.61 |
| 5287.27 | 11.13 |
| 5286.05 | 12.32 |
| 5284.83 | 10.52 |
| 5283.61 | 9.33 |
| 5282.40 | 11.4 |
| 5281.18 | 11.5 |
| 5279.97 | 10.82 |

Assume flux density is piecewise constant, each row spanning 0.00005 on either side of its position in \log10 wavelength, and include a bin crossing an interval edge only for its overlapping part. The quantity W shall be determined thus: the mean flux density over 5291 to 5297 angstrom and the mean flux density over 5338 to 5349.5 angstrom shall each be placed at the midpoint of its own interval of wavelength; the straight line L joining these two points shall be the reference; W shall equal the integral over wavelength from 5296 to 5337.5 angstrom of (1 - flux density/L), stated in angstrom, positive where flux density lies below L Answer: 2.7 angstrom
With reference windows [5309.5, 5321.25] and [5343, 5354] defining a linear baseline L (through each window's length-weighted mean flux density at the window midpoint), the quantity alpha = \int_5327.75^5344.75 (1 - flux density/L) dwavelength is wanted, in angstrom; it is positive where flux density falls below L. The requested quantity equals 1.7 angstrom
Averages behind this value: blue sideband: 11.1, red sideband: 11.9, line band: 10.4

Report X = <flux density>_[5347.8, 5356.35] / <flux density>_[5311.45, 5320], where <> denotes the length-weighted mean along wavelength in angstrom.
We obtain 1.02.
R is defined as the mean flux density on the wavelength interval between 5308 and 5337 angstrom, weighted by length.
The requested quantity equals 10.6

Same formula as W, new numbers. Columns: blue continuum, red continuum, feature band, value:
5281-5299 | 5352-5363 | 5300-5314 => 0.6 angstrom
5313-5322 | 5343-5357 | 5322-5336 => 1.6 angstrom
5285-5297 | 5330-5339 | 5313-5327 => -0.7 angstrom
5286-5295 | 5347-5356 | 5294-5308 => 0.7 angstrom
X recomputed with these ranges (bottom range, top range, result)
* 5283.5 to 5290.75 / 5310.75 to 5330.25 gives 0.98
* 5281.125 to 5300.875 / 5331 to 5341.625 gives 0.92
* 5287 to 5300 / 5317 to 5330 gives 0.98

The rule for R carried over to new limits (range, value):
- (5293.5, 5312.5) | 10.9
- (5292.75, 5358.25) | 10.9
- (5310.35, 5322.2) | 11.2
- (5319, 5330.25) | 10.6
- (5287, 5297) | 11.3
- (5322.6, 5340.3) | 10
